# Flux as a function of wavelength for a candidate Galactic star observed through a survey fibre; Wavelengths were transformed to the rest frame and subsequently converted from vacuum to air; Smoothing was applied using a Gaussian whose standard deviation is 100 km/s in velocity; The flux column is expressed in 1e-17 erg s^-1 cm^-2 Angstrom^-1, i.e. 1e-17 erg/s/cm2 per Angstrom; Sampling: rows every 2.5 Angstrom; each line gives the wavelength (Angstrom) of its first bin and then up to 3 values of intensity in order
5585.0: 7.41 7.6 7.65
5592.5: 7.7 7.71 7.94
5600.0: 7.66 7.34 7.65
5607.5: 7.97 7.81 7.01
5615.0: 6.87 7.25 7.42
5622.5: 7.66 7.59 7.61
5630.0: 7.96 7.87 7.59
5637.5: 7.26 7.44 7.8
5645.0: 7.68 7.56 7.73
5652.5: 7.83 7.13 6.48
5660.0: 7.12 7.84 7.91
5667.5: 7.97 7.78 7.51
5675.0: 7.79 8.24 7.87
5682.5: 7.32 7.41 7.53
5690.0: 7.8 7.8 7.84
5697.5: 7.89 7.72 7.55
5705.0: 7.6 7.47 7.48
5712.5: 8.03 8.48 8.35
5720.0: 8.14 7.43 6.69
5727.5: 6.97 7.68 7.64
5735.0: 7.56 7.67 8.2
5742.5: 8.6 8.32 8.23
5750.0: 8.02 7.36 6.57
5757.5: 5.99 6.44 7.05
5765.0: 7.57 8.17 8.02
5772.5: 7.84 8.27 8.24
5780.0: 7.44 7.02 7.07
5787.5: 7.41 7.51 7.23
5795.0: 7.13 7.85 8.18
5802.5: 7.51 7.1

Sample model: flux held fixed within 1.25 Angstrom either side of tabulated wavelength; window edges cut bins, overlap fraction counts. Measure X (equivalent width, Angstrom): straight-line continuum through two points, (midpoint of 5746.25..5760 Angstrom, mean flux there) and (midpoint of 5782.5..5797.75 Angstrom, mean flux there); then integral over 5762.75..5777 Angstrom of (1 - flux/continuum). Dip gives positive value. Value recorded -1.4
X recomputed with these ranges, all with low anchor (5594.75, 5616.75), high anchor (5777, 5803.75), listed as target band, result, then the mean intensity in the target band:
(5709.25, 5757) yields -1.47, 7.73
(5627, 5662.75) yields 0.05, 7.52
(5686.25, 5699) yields -0.44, 7.77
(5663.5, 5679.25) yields -0.73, 7.87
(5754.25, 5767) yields 1.16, 6.82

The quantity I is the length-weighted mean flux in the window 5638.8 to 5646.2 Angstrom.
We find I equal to 7.64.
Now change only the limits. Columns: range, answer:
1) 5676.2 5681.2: 8.05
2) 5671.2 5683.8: 7.74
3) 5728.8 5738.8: 7.64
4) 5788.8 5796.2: 7.29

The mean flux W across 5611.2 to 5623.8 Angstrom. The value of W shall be 7.25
